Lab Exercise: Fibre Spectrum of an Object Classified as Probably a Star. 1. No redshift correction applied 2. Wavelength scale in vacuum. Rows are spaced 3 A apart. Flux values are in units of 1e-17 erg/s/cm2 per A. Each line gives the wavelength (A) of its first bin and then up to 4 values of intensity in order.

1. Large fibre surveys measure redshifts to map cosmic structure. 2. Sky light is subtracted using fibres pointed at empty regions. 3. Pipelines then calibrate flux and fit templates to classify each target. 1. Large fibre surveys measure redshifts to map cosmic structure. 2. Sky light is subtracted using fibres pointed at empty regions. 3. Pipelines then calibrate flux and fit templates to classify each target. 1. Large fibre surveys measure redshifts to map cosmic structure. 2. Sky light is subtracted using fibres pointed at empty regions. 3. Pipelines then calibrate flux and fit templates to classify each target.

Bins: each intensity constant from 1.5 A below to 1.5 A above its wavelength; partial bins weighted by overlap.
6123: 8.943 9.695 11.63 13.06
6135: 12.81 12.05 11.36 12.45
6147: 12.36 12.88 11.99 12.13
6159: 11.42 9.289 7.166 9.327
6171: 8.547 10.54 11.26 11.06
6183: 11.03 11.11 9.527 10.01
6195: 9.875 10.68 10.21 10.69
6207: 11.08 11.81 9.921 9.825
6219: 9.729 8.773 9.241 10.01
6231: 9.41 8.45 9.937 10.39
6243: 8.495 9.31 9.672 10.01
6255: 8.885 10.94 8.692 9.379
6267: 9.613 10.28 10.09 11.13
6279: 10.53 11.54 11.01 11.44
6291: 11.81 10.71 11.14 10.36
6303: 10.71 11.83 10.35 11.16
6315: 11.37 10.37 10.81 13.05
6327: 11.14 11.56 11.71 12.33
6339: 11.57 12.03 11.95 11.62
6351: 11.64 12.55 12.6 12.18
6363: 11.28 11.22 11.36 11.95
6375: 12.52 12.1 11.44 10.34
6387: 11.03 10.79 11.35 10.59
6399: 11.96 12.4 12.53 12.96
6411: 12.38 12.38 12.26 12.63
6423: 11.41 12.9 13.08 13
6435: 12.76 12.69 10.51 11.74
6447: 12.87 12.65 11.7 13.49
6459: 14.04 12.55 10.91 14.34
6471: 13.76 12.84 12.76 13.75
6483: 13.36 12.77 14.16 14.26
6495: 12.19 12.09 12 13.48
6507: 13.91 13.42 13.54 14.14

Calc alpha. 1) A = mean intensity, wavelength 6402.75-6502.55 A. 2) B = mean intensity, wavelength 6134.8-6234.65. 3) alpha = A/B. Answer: 1.2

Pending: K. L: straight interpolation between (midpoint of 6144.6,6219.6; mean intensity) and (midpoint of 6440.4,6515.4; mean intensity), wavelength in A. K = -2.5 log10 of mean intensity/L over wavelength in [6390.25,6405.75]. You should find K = 0.06 mag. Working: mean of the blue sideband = 10.6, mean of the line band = 11.7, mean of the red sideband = 13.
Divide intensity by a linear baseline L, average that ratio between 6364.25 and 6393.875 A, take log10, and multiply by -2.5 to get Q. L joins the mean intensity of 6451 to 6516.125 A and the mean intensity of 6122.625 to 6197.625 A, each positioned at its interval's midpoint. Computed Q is 0.09 mag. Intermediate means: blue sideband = 10.9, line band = 11.4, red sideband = 13.1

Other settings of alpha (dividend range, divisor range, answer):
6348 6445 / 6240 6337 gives 1.12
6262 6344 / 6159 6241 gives 1.11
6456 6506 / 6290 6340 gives 1.16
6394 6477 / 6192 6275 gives 1.27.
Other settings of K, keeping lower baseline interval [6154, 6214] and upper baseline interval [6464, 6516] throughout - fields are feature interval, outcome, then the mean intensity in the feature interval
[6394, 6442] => 0.02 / 12.3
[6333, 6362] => -0.01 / 12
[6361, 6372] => 0.06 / 11.4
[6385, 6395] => 0.12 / 11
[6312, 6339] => 0.01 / 11.5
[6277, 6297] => 0.01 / 11.2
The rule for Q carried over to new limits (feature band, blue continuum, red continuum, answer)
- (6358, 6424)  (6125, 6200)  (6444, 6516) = 0.06 mag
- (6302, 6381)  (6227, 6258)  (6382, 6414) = -0.07 mag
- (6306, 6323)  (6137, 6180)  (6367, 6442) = 0.06 mag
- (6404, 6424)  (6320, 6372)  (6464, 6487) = 0.01 mag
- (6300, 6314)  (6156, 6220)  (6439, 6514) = 0.04 mag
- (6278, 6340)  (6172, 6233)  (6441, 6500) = 0.00 mag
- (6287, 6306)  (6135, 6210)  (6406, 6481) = 0.05 mag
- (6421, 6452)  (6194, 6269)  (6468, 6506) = 0.01 mag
